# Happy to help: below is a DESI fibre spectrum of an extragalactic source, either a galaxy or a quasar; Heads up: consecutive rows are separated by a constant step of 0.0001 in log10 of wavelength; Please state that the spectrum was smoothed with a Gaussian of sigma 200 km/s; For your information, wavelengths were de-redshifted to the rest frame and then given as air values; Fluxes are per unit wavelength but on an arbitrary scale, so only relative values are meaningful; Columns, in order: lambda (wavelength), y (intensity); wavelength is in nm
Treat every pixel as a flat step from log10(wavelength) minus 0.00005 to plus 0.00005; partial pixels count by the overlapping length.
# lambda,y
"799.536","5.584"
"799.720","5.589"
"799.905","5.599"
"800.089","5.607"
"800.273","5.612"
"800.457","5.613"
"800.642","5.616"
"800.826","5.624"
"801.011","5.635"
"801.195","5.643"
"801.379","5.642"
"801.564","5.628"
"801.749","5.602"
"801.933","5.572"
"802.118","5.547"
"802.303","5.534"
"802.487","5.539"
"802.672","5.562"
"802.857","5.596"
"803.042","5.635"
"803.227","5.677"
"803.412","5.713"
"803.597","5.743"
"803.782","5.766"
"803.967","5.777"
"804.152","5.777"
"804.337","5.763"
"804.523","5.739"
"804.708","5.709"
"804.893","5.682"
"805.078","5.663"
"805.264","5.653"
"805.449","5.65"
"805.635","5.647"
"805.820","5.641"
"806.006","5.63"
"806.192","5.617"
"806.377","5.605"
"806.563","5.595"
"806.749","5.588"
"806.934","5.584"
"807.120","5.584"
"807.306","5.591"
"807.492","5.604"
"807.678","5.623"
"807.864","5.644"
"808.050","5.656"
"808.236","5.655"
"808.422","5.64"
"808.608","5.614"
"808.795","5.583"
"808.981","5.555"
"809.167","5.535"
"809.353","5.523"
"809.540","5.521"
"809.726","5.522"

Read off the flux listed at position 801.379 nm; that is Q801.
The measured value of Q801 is 5.642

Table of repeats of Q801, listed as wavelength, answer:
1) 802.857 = 5.596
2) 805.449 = 5.65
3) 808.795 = 5.583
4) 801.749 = 5.602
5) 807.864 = 5.644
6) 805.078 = 5.663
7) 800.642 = 5.616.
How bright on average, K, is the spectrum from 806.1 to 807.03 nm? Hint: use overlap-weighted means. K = 5.6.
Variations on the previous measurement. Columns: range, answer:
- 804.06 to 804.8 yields 5.74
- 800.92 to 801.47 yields 5.65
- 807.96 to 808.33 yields 5.66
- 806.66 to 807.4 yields 5.59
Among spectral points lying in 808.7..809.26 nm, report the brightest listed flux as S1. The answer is 5.583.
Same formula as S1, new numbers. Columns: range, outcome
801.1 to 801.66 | 5.643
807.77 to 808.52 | 5.656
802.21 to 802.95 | 5.596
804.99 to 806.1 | 5.663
